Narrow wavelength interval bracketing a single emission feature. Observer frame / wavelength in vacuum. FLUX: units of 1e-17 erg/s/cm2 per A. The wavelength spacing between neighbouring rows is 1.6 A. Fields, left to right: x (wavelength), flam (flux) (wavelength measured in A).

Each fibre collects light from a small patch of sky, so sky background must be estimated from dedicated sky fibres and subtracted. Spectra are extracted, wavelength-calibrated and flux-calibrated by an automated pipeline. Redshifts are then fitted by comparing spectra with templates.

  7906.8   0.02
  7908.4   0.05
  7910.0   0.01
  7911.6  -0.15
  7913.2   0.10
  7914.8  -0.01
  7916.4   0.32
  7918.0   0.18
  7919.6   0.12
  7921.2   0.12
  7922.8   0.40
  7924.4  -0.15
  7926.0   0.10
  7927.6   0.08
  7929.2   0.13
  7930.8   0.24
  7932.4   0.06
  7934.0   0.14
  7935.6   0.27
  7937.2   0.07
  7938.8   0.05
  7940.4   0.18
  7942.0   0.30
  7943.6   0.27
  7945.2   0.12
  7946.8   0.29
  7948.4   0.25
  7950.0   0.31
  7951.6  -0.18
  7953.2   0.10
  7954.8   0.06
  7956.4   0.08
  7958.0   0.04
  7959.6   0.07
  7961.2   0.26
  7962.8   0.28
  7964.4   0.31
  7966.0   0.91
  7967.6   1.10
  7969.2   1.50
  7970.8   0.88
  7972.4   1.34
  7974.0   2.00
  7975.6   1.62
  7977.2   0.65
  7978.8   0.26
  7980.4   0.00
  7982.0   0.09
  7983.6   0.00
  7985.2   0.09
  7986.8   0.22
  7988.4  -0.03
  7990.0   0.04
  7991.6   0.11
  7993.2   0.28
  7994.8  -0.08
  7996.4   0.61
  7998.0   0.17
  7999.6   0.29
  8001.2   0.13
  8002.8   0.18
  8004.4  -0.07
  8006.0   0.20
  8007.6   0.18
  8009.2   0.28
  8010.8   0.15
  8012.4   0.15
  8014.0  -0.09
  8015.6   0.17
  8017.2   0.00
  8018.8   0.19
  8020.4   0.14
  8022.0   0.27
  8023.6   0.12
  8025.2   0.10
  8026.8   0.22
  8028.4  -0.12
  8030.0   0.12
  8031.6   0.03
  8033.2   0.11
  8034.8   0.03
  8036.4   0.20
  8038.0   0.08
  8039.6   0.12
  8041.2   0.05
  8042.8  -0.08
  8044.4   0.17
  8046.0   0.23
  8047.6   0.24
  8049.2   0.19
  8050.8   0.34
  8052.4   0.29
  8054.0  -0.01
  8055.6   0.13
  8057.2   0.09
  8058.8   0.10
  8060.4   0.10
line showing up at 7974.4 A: [O II]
